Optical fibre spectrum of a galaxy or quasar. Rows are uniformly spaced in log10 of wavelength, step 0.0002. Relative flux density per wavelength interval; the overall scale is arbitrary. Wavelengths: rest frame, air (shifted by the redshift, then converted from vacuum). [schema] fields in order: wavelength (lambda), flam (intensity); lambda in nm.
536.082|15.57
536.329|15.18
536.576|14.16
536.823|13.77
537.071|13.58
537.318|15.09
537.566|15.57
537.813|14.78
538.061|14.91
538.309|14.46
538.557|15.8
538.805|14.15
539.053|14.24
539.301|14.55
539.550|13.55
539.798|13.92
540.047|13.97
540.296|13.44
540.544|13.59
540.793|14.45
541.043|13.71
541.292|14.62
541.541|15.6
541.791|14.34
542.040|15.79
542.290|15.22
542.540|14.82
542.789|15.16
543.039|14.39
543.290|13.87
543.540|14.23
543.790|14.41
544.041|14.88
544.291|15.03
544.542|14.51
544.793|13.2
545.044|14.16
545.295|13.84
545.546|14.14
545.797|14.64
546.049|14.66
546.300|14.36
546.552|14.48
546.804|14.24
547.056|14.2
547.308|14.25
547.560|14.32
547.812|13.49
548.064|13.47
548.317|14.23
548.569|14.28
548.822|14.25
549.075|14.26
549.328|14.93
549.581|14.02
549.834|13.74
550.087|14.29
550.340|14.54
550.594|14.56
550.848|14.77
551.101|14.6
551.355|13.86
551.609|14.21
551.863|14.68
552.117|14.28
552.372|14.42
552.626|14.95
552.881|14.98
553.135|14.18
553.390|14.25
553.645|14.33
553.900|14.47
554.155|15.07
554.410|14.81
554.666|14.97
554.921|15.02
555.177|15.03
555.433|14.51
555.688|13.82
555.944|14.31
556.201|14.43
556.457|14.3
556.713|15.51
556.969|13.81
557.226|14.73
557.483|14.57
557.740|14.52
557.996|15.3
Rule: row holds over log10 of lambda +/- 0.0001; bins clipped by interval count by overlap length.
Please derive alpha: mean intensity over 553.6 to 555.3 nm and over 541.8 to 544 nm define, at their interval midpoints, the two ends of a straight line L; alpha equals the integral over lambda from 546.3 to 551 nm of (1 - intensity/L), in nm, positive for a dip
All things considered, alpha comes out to 0.17 nm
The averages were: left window 14.7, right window 14.8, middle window 14.2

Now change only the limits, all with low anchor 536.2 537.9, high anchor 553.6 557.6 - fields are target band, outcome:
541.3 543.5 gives -0.04 nm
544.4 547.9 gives 0.10 nm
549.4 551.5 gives 0.04 nm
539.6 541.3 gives 0.08 nm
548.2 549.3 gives 0.02 nm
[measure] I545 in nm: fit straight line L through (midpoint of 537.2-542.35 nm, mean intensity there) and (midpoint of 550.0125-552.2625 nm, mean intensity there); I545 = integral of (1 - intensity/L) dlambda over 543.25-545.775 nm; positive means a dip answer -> 0.04 nm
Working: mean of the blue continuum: 14.5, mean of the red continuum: 14.4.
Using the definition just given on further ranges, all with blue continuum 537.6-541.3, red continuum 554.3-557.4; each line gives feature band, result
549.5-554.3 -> 0.03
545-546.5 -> 0.01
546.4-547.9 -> 0.03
